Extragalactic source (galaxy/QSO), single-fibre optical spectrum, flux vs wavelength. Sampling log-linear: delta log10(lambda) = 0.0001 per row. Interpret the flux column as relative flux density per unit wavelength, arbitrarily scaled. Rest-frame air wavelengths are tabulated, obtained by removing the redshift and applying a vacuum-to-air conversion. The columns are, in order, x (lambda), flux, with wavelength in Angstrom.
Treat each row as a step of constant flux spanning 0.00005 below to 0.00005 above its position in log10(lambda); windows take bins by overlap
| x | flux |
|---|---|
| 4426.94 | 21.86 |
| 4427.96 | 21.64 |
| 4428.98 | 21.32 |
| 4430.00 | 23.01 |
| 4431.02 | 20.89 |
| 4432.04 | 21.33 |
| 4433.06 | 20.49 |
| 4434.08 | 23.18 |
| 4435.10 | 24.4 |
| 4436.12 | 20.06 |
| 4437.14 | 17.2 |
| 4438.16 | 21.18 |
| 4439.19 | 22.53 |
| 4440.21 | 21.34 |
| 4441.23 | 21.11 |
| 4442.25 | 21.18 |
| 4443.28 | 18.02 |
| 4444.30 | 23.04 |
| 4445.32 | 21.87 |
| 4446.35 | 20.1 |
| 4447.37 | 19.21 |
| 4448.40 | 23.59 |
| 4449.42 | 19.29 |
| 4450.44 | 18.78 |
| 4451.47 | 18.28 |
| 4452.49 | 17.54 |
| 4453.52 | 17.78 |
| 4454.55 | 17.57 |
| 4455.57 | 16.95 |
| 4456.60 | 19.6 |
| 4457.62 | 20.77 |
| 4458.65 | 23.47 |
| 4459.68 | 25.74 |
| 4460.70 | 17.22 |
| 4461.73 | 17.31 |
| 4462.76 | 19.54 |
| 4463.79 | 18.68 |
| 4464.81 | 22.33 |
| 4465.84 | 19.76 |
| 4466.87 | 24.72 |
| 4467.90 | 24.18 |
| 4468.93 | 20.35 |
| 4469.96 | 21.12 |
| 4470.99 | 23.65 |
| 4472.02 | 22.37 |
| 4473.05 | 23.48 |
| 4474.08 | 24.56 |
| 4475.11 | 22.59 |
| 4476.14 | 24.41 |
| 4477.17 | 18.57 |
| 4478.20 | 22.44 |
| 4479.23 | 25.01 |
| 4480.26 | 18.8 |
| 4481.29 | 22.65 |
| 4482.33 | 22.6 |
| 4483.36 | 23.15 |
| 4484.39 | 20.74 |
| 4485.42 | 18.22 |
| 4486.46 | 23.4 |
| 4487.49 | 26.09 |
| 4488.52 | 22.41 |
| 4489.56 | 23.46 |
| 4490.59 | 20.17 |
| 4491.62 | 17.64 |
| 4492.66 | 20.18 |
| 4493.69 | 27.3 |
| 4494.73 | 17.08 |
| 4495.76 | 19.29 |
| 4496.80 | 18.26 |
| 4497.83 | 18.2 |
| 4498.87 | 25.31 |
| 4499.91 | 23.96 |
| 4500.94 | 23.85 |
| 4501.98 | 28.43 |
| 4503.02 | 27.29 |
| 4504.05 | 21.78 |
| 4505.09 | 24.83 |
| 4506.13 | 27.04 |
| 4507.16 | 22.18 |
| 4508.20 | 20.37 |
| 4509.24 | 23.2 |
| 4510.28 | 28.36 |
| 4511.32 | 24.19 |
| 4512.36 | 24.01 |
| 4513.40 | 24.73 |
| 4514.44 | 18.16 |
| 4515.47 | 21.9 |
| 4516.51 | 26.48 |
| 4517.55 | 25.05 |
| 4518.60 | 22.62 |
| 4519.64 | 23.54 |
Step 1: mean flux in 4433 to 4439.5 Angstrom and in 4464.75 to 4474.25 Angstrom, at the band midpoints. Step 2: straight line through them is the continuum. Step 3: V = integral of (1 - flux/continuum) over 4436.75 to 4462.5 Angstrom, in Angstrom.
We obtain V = 2.1 Angstrom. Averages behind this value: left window 21.3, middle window 20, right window 22.6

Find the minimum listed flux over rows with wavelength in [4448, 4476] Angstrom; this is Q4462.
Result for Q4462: 16.95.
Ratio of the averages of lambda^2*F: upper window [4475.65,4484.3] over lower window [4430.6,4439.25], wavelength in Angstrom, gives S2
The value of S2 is 1.07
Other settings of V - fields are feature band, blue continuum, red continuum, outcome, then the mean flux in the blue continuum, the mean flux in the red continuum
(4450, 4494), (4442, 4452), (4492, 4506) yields 0.52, 20.3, 22.8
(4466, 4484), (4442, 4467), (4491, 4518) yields -1.12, 20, 23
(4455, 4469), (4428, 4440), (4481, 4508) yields 0.74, 21.4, 22.5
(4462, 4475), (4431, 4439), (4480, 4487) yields -0.37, 21.2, 21.5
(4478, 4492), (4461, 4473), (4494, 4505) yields 0.01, 21.3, 22.5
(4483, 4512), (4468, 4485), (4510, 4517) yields 0.56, 22.3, 23.8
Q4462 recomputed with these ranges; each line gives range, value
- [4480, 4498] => 17.08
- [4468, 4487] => 18.22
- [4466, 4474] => 20.35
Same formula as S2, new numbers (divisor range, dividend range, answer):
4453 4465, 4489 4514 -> 1.19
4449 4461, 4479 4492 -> 1.14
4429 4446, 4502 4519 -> 1.17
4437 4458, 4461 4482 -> 1.11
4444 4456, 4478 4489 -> 1.16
